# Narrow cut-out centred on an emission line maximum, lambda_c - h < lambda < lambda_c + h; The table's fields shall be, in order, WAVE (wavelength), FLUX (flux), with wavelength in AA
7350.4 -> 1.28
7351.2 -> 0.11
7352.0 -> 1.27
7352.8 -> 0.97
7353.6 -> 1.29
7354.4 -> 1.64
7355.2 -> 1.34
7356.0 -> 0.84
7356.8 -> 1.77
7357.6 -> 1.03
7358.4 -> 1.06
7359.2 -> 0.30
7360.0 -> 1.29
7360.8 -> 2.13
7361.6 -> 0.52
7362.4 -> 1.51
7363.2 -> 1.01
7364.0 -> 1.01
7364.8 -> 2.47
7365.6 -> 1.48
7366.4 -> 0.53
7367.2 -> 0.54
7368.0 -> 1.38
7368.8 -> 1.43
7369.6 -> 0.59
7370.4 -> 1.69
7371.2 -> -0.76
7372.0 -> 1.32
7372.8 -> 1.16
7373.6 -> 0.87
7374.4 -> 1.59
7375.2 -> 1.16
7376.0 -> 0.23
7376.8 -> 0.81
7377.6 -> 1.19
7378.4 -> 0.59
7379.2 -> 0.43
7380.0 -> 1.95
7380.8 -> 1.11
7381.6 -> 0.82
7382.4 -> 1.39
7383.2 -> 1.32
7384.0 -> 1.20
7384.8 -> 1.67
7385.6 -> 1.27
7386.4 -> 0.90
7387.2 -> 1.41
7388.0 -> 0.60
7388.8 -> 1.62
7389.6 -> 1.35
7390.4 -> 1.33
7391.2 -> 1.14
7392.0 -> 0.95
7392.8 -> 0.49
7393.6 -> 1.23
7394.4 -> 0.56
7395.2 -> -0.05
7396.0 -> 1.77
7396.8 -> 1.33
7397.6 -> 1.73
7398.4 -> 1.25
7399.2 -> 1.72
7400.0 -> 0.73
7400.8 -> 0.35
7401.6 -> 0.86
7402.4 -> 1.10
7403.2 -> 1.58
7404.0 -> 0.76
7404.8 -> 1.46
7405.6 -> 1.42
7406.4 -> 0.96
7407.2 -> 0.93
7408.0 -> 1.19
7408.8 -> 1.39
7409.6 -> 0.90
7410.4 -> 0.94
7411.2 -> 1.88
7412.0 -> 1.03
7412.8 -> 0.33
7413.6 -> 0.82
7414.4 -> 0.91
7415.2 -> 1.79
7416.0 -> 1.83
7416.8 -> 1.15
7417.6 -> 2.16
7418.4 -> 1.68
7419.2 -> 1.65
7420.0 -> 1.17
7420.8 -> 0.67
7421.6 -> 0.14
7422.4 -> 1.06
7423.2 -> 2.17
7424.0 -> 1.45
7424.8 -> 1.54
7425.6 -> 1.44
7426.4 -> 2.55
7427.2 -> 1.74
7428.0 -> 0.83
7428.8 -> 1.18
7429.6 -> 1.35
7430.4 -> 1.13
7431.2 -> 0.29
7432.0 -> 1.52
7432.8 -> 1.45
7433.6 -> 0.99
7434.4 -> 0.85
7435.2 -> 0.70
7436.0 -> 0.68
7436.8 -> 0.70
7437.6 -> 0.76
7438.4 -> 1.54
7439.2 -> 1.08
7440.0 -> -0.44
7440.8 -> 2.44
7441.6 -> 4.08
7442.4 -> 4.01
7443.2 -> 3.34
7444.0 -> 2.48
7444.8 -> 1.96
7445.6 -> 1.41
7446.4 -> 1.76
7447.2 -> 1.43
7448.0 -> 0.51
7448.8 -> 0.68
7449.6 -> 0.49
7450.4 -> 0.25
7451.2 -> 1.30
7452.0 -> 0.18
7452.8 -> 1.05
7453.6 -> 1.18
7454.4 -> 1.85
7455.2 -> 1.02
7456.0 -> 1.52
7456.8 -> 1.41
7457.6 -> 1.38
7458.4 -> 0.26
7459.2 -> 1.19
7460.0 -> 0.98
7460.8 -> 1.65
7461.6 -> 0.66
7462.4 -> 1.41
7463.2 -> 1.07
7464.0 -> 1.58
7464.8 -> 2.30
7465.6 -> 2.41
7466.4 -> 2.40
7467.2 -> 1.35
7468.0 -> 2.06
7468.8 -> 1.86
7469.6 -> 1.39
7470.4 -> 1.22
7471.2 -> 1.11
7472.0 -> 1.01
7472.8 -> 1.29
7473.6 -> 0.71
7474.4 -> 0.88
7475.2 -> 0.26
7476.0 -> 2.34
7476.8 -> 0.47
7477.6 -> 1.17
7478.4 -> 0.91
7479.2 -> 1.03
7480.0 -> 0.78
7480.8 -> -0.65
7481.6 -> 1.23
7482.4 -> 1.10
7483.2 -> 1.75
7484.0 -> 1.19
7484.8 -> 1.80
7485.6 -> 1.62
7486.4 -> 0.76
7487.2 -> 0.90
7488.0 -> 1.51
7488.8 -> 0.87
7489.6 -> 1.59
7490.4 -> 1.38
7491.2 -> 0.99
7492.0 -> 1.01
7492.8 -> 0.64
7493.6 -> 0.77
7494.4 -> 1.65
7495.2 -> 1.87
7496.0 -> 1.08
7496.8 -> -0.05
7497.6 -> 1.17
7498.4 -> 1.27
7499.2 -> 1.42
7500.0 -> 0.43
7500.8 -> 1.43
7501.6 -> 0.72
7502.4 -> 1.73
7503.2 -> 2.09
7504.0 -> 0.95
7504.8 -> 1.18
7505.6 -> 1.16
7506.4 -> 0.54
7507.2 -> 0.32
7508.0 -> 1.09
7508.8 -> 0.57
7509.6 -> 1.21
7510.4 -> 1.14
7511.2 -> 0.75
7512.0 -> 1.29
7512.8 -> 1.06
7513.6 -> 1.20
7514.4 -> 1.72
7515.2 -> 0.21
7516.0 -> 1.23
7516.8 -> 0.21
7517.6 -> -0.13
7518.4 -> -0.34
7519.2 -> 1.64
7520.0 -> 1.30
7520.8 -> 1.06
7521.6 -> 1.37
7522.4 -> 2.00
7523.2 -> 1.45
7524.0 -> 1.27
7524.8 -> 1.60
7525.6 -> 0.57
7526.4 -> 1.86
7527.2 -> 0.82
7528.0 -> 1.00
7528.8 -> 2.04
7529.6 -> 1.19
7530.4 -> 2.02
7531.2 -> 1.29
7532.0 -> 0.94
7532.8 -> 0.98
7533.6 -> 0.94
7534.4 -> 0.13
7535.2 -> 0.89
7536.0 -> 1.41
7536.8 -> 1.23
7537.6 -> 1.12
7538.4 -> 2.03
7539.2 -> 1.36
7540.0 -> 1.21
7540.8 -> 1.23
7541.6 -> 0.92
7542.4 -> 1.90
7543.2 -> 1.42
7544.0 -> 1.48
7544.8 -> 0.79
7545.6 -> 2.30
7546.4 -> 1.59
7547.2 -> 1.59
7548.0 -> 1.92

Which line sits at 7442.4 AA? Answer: Halpha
